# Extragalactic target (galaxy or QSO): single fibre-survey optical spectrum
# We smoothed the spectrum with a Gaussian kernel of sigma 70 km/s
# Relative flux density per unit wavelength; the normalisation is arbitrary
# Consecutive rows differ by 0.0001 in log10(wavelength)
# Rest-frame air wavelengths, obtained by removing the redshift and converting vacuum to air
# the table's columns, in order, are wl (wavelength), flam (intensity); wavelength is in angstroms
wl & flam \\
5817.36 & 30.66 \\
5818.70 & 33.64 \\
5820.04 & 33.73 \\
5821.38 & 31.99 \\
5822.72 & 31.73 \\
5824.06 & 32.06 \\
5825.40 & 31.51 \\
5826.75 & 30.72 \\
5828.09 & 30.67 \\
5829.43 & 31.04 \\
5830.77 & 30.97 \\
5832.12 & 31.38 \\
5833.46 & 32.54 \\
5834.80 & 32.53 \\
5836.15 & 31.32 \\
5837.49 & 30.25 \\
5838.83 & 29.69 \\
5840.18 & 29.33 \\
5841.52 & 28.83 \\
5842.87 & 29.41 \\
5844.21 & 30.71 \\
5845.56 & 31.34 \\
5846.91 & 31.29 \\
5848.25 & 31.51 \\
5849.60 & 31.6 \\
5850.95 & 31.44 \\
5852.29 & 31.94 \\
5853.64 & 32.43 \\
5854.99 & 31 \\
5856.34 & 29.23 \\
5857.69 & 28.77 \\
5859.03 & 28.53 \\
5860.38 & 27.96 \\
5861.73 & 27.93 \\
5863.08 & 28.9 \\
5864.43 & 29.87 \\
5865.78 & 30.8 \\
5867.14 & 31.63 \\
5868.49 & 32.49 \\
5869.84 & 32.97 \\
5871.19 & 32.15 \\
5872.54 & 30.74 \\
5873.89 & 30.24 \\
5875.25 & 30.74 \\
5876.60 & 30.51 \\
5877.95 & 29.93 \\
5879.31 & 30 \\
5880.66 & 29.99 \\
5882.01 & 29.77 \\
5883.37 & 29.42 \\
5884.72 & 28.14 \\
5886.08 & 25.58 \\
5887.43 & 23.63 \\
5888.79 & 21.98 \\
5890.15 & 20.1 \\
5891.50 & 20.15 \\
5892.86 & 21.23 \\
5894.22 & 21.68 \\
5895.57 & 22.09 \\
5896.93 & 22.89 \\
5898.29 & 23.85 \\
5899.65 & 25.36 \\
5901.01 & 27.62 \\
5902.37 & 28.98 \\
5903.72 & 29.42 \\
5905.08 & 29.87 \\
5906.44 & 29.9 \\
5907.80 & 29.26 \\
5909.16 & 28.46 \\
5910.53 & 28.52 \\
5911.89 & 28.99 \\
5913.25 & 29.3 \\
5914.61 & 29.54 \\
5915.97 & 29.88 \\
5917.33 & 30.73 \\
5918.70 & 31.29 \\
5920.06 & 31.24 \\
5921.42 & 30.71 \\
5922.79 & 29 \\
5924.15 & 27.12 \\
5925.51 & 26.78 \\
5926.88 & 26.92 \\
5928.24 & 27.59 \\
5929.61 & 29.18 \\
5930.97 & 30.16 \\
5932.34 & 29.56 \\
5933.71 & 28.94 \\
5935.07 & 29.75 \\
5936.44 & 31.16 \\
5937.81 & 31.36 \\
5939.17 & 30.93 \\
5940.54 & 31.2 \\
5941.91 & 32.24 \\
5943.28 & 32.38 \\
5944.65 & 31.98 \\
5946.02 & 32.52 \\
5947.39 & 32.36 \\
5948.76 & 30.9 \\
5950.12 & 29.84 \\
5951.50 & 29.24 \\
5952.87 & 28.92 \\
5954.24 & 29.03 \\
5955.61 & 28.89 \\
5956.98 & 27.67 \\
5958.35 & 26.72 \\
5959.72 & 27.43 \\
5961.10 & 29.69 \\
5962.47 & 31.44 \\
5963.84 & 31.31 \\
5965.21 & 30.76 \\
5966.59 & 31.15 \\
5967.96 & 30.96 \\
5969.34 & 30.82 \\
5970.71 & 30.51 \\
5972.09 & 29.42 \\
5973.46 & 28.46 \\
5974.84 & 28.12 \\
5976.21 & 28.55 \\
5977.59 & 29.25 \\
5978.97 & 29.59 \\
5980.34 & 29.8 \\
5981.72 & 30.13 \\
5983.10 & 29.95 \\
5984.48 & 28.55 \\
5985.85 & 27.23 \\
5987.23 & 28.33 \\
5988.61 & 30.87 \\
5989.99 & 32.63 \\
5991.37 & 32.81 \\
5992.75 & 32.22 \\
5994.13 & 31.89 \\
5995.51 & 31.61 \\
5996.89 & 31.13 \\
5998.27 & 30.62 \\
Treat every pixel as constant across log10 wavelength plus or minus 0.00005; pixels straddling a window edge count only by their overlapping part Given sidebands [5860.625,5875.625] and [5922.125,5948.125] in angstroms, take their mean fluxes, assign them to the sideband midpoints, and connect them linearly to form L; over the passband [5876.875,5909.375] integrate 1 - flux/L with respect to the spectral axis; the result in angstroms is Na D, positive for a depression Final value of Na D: 4.5 angstroms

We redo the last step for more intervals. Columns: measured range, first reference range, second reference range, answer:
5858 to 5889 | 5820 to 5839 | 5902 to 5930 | 0.92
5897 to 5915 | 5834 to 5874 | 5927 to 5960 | 1.22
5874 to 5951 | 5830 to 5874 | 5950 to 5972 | 4.14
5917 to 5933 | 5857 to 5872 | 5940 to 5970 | 0.60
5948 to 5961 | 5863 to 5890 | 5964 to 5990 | 0.35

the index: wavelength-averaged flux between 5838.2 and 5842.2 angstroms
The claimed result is 29.2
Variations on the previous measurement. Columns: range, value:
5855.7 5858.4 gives 29.1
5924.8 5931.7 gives 28.1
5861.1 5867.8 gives 29.8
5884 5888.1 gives 25.9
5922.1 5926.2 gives 27.6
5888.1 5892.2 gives 20.7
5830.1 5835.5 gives 31.8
